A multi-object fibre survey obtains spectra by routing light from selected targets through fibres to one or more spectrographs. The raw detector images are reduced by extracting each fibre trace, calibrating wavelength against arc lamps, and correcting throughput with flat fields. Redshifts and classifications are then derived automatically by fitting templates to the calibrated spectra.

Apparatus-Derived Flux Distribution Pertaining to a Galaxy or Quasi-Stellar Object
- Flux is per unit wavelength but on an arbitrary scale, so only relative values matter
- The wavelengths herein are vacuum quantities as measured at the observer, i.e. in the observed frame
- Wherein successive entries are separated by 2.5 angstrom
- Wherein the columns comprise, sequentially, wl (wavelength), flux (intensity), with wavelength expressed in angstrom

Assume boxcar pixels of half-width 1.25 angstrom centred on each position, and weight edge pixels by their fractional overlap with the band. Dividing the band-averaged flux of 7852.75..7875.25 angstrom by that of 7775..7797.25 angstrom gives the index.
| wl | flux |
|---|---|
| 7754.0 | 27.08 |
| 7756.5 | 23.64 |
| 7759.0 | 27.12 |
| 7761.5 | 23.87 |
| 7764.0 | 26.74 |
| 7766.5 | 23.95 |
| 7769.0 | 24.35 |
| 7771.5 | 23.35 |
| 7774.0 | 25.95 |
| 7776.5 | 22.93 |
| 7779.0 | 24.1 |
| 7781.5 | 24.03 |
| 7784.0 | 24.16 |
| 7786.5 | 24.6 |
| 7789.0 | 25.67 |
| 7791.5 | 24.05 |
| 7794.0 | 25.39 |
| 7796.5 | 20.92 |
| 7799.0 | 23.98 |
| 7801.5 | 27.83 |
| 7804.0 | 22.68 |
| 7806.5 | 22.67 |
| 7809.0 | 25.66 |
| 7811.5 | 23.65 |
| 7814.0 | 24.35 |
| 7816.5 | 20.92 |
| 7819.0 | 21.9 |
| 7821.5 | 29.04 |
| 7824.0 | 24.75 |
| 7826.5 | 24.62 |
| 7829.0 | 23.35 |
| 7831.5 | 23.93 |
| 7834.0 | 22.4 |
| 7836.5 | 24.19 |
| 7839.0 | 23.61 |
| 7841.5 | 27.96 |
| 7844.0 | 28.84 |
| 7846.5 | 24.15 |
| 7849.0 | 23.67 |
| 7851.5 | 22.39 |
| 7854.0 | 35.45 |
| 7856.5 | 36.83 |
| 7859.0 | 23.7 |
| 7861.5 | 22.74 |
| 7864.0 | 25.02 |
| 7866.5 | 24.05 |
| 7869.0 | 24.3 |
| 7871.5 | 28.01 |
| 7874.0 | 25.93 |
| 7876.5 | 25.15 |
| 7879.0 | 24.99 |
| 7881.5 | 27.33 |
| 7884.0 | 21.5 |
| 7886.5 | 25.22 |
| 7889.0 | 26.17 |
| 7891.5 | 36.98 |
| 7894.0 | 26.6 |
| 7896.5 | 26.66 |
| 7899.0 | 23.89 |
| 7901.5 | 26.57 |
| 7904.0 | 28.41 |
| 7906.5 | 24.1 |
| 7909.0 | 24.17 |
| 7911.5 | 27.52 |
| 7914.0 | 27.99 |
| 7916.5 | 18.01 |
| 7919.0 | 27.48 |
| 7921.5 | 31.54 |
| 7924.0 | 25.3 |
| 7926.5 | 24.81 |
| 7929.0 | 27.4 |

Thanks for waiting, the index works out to 1.1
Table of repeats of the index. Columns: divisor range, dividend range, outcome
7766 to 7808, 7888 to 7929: 1.10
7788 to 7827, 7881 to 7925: 1.09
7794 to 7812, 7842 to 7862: 1.14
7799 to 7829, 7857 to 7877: 1.04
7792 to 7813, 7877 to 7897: 1.12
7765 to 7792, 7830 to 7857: 1.08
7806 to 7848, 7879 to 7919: 1.06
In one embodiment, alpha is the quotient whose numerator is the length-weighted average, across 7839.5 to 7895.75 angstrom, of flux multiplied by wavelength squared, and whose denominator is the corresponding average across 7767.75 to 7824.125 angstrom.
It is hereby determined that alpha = 1.12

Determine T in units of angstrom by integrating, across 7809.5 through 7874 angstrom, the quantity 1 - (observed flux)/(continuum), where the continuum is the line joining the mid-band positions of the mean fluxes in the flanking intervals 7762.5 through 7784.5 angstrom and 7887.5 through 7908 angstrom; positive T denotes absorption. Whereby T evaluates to 1.6 angstrom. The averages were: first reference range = 24.4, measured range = 25.4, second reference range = 27.4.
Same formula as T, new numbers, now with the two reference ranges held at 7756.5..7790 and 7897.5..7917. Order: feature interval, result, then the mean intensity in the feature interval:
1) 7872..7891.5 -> -0.63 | 26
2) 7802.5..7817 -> 0.77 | 23.5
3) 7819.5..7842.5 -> 0.19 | 24.7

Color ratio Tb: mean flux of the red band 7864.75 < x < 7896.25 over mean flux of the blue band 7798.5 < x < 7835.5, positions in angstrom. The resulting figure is 1.1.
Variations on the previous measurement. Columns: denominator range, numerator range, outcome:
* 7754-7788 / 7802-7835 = 0.97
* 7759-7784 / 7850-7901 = 1.09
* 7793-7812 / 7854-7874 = 1.12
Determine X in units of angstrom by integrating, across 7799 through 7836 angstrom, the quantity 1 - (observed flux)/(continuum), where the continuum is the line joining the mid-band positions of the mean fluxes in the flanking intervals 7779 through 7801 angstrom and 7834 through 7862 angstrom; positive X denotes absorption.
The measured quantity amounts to 1.8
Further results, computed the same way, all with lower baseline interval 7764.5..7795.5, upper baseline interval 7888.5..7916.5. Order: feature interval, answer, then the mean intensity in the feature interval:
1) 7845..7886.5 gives 0.2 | 25.9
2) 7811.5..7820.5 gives 0.8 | 22.7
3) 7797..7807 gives 0.3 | 24.2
